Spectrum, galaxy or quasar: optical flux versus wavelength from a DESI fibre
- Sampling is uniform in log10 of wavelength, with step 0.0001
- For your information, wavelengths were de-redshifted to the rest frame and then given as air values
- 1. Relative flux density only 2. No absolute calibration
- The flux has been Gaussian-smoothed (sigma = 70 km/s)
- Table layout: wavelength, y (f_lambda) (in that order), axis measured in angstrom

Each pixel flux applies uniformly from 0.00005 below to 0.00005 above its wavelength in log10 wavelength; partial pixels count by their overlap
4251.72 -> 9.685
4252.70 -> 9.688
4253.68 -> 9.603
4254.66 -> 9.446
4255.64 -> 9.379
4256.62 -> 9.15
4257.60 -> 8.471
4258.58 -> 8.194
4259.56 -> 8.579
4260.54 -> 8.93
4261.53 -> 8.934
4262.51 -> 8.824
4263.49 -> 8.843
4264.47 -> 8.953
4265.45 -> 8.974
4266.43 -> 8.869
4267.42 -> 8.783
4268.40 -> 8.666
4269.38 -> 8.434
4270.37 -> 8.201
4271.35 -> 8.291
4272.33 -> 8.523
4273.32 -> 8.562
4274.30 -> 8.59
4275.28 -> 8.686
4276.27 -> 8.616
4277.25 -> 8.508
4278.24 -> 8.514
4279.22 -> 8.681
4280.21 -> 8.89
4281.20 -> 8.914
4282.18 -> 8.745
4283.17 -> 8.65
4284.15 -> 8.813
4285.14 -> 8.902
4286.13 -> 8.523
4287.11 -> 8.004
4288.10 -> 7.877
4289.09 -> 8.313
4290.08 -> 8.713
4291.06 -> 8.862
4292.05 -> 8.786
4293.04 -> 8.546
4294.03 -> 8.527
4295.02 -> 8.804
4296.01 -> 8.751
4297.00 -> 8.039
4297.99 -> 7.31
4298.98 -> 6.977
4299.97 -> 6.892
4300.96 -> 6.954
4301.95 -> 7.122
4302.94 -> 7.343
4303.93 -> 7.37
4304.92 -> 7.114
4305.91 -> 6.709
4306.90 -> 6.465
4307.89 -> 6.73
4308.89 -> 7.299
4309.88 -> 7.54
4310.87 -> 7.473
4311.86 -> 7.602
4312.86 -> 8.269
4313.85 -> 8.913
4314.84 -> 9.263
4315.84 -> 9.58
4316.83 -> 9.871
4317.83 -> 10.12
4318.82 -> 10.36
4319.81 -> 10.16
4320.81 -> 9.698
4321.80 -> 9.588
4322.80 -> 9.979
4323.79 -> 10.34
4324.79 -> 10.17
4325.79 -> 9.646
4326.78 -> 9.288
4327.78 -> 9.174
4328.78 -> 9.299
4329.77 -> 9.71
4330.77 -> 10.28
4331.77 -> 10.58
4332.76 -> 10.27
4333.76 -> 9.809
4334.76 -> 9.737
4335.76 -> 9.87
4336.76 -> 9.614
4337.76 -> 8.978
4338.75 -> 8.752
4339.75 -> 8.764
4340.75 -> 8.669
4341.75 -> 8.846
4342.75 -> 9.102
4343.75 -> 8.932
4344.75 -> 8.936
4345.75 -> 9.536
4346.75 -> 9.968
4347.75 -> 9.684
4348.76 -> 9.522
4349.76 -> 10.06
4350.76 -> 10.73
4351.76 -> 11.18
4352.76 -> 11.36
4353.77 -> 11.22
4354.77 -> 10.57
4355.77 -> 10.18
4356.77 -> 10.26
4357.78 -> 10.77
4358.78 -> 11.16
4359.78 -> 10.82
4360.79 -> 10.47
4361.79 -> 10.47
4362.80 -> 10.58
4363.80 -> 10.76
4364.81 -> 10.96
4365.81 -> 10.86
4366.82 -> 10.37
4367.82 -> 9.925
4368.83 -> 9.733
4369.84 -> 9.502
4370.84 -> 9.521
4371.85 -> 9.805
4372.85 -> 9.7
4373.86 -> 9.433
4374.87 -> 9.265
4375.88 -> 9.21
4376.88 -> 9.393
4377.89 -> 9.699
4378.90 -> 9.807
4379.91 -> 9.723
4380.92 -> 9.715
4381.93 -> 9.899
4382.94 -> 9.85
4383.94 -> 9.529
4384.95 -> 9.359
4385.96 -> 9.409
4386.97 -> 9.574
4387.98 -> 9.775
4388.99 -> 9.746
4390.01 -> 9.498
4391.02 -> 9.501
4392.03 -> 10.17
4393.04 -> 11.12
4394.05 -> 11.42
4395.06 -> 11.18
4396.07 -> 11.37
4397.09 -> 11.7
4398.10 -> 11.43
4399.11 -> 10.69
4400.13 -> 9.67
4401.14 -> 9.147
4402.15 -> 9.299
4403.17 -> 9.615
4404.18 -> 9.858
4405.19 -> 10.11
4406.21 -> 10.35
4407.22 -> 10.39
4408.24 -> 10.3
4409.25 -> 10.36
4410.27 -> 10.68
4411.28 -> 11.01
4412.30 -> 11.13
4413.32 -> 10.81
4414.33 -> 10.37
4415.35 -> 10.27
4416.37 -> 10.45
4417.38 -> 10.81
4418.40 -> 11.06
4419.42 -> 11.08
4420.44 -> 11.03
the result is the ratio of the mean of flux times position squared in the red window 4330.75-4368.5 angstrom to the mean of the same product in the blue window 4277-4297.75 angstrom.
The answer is 1.21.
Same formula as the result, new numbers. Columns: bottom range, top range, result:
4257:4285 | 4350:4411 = 1.24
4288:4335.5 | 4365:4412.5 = 1.20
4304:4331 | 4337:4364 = 1.14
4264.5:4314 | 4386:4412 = 1.33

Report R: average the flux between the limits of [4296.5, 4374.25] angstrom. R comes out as 9.35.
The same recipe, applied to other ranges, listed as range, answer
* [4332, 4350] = 9.4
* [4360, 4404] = 10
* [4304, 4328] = 8.78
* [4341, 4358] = 10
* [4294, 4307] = 7.45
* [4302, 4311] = 7.11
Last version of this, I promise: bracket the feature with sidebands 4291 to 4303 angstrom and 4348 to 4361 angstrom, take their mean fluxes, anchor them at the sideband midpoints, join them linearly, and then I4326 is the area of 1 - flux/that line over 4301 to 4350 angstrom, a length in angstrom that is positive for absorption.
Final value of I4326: 1.3 angstrom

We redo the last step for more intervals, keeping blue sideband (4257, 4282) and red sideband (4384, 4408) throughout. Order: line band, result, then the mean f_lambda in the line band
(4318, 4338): -1.03 angstrom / 9.84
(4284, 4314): 3.91 angstrom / 7.83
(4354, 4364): -0.91 angstrom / 10.6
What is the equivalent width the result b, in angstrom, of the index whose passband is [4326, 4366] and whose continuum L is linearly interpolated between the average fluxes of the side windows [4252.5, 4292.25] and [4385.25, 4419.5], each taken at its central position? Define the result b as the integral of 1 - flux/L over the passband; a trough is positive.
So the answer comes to -1.33 angstrom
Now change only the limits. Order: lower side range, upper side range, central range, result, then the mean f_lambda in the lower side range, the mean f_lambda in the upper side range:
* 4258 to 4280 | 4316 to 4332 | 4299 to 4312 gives 3.2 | 8.64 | 9.87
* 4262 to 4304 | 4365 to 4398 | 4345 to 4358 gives -1.2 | 8.39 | 9.99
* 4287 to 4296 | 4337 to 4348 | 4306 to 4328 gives -0.3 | 8.52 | 9.11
